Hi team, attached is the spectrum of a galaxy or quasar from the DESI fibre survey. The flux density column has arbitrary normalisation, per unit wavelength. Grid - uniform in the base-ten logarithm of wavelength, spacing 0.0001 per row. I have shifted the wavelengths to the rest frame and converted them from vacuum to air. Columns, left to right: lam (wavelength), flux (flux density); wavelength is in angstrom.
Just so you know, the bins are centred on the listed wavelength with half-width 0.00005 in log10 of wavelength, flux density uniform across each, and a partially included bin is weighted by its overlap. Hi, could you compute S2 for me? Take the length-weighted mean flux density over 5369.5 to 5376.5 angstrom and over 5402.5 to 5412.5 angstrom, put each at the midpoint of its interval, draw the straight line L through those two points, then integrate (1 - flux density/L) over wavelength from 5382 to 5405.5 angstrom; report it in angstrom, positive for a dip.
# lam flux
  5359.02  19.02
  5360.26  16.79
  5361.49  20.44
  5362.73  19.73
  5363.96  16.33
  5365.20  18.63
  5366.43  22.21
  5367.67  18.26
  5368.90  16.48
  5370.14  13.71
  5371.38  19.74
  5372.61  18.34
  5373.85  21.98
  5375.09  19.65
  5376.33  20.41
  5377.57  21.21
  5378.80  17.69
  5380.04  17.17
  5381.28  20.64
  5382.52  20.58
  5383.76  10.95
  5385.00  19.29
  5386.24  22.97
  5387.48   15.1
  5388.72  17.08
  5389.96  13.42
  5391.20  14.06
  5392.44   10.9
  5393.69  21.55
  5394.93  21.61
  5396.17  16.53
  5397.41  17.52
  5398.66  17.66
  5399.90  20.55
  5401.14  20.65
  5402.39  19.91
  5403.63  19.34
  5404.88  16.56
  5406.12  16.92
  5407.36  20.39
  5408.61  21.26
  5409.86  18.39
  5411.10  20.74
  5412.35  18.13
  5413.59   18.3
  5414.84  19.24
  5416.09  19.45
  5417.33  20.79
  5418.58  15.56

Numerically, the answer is 1.6 angstrom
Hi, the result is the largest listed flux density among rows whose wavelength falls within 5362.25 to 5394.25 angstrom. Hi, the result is 22.97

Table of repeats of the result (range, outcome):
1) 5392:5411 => 21.61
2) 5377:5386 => 21.21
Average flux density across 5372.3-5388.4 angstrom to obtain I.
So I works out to 18.9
